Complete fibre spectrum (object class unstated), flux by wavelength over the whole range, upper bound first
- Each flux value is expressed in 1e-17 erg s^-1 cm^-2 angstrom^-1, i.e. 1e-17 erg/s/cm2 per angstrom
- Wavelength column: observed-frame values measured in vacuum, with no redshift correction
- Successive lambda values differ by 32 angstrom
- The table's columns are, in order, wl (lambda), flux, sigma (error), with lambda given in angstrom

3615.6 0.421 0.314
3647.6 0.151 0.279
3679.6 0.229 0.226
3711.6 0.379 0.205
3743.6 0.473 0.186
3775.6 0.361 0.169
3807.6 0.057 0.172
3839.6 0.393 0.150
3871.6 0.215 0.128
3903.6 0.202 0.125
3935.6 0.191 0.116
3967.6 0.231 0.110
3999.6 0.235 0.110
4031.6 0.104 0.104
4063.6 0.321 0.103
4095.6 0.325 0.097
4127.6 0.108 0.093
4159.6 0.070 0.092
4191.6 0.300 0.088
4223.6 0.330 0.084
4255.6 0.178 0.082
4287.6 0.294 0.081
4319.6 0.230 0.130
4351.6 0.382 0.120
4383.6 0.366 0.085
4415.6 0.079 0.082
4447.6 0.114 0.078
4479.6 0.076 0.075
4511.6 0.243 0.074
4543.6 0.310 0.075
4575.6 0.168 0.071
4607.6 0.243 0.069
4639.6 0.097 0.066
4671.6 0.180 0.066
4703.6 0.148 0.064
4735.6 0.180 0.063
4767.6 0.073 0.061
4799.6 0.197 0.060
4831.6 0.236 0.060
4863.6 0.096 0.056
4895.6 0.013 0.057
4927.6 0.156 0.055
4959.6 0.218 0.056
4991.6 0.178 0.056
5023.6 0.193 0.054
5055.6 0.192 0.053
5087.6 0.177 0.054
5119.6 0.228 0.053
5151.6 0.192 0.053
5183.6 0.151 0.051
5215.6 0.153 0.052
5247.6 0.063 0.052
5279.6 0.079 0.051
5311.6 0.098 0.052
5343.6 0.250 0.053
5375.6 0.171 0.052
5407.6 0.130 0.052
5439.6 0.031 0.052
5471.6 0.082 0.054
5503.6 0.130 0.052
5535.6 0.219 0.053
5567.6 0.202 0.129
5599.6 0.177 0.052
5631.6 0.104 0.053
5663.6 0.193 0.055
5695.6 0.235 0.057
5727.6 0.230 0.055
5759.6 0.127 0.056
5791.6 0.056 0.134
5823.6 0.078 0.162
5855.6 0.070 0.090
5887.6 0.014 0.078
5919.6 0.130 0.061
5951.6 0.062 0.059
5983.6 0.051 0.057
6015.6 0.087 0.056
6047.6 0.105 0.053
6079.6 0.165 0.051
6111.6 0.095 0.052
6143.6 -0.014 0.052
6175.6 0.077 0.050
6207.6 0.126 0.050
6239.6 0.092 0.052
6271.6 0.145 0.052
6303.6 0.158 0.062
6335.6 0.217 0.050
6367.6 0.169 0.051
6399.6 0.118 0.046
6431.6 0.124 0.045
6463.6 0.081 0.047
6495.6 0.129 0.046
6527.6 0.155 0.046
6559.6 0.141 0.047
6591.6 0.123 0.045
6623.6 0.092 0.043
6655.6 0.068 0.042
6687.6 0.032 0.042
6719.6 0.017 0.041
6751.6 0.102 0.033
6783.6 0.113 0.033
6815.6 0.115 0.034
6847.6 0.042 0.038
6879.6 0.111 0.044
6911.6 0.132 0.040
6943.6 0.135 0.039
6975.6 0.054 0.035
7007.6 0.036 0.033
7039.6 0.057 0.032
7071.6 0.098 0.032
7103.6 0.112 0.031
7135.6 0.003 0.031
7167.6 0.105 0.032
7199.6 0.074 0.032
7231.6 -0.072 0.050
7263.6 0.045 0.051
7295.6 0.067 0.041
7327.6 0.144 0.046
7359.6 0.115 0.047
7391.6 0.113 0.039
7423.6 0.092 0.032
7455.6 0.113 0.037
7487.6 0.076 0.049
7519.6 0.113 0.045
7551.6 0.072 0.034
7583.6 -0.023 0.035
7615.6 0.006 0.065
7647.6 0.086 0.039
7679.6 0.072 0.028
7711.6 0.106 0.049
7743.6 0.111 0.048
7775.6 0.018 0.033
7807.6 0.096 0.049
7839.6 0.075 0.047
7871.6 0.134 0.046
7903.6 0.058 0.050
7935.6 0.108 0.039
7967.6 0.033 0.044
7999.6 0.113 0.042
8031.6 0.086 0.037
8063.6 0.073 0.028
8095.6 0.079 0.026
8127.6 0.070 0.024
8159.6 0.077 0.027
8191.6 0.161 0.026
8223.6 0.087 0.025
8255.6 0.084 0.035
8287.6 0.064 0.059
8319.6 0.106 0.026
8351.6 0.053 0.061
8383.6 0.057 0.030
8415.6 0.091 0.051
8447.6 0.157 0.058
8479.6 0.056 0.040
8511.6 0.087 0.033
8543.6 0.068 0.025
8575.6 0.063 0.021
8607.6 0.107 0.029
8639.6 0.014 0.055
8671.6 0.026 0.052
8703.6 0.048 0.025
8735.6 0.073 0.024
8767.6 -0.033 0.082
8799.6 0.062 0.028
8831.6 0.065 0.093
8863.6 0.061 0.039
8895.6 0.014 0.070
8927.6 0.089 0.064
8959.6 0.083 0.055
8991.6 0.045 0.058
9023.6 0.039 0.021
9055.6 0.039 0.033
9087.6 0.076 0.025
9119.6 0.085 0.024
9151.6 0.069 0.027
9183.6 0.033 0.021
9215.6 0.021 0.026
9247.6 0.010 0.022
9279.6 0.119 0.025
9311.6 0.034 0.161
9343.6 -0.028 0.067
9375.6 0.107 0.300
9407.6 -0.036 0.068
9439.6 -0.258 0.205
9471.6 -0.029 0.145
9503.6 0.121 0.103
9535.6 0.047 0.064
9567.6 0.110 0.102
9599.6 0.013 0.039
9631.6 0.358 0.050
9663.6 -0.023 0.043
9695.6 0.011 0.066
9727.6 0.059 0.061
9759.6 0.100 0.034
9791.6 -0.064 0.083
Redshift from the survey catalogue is 1.58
